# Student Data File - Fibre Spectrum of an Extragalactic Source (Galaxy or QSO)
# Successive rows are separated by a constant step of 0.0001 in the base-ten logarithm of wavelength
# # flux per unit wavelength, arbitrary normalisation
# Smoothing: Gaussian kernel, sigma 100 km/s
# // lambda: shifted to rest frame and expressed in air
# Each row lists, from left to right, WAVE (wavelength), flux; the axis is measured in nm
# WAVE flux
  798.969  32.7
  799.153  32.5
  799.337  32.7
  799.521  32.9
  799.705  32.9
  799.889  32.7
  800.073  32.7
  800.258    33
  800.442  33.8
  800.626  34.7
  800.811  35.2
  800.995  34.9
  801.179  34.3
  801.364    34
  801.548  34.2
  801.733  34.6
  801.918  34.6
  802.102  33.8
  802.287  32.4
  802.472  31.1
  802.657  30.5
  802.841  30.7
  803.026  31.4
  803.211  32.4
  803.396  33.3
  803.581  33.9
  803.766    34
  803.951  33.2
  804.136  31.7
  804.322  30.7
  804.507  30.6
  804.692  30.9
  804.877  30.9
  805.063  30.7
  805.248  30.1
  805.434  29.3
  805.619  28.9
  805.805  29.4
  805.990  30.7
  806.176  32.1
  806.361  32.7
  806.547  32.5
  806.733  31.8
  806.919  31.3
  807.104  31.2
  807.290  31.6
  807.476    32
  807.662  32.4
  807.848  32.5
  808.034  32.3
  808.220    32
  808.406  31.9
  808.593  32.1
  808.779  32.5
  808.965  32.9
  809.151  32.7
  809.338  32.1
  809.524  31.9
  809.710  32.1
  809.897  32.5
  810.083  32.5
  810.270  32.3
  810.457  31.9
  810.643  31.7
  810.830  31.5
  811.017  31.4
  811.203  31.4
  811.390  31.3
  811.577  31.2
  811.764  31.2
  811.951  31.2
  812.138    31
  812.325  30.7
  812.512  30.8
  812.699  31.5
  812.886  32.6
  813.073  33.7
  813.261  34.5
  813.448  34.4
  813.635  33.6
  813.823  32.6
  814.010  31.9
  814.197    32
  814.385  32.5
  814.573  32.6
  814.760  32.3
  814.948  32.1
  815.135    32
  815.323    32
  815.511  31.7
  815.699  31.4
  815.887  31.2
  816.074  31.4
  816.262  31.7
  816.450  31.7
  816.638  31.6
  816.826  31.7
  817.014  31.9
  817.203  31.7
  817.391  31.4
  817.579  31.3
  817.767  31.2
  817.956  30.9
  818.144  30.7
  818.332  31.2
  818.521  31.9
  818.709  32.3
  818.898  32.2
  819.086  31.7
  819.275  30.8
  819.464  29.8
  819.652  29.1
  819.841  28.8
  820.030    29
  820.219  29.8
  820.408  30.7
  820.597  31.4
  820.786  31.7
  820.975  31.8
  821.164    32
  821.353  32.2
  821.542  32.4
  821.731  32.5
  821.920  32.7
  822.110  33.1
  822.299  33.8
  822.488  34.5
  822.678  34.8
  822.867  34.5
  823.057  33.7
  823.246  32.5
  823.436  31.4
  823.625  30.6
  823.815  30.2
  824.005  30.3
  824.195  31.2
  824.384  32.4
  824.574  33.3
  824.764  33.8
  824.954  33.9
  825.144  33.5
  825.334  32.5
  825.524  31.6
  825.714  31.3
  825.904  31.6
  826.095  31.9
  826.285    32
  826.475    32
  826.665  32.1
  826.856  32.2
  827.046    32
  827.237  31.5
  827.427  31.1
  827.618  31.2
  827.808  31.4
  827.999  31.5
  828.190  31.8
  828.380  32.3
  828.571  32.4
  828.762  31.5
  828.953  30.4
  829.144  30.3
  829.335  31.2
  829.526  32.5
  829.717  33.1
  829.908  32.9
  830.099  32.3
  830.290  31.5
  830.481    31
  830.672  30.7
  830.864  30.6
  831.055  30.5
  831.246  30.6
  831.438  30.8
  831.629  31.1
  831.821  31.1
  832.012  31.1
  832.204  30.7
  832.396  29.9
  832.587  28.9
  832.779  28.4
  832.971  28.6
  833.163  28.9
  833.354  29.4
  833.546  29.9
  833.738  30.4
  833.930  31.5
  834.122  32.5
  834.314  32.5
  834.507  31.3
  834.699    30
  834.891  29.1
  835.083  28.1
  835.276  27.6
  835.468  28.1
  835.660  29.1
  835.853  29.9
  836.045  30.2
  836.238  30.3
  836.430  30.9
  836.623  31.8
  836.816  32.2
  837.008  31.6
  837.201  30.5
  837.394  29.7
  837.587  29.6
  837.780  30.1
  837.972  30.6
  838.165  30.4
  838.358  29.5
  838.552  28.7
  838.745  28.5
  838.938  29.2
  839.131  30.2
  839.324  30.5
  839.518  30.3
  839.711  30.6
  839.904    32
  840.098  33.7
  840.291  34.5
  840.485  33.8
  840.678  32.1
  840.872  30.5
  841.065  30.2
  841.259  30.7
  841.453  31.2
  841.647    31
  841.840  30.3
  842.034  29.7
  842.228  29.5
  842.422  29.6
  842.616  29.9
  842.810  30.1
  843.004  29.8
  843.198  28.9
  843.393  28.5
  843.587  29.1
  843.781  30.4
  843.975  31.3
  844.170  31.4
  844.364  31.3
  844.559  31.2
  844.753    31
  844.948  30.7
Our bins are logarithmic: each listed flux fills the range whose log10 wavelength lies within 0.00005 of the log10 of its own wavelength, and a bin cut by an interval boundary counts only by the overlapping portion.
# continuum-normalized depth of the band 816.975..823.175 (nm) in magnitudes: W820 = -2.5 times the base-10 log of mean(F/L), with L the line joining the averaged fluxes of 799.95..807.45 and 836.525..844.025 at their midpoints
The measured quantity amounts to -0.01 mag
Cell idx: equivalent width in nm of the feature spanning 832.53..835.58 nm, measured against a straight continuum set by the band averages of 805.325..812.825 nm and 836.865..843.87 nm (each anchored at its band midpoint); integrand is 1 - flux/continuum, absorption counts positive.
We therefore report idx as 0.097 nm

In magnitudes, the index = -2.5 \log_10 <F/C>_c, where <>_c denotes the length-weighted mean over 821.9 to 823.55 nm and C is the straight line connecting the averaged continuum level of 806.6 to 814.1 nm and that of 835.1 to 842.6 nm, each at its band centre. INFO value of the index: -0.07 mag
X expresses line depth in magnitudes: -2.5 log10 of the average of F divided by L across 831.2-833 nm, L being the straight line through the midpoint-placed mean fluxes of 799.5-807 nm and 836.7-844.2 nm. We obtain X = 0.027 mag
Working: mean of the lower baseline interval 32.3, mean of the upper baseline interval 30.5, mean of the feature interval 30.2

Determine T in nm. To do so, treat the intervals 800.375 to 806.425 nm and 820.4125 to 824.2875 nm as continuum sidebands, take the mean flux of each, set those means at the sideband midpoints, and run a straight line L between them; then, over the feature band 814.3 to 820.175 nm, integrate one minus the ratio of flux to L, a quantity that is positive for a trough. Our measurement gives 0.18 nm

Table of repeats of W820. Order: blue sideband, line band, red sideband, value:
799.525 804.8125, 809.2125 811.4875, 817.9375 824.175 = 0.02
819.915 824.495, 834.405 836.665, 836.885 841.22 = 0.05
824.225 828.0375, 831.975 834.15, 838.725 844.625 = 0.06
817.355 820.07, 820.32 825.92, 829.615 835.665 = -0.06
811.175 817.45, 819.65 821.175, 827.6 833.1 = 0.04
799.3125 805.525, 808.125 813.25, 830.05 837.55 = 0.00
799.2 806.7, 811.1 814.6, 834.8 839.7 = -0.02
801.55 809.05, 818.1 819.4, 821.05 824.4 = 0.03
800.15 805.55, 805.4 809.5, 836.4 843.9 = 0.02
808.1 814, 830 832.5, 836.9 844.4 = 0.00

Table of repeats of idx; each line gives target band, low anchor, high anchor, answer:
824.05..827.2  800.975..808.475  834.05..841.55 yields -0.12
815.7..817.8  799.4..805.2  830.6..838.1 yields 0.01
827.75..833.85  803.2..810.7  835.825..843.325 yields 0.01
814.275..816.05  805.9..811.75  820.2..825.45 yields 0.01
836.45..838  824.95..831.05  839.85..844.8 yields 0.02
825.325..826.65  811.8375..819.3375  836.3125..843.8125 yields -0.02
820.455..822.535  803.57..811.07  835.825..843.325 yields -0.08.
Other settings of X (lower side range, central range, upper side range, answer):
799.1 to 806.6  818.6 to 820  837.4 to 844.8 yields 0.03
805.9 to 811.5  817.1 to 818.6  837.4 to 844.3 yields 0.01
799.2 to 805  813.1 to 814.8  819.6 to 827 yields -0.02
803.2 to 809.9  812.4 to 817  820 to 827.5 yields -0.01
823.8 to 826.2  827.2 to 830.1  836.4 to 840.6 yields 0.00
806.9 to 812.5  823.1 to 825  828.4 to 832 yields -0.02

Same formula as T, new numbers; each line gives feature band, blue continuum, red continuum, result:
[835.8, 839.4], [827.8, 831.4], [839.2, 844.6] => 0.09 nm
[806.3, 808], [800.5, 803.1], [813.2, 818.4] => 0.04 nm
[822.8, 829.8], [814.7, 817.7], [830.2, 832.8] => -0.23 nm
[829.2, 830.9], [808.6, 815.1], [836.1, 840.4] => -0.03 nm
